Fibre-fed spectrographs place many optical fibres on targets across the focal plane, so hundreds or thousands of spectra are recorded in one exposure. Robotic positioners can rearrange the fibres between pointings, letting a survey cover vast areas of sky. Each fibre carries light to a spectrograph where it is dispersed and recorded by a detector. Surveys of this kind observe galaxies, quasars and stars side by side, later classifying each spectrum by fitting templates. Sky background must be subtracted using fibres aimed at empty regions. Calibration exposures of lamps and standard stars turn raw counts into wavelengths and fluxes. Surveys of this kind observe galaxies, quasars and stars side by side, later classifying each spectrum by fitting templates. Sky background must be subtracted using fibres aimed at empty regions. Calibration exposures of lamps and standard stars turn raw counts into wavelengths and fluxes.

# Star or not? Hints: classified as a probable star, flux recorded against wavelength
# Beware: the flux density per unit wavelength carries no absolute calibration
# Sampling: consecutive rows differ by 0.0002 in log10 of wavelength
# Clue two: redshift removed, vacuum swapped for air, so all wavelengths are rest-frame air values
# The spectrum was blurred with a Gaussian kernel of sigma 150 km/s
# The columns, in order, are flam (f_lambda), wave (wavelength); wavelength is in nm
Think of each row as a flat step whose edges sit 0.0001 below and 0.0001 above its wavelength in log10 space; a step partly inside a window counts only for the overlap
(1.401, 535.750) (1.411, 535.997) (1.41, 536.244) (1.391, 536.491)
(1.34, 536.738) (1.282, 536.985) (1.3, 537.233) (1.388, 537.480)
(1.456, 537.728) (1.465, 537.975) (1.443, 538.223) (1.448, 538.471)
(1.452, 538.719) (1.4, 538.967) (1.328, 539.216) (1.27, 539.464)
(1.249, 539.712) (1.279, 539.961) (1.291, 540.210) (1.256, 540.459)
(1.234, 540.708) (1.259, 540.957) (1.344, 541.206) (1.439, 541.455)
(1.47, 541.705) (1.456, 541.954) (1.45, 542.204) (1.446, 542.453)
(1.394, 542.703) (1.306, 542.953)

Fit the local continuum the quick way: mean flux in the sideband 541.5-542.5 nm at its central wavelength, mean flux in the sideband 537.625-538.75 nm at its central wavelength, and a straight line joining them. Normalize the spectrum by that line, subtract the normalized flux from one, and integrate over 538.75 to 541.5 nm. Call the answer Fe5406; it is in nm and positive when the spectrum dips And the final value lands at 0.28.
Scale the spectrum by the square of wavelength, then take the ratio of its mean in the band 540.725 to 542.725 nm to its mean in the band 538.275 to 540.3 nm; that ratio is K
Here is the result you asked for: 1.1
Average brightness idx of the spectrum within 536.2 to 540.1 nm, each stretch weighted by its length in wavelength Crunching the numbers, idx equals 1.37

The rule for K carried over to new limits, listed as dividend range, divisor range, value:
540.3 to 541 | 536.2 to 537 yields 0.93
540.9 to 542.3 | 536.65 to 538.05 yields 1.05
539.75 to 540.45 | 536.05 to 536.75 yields 0.93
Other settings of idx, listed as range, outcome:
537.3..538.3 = 1.43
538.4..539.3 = 1.41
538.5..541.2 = 1.31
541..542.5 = 1.42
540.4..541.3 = 1.27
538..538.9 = 1.45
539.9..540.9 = 1.26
